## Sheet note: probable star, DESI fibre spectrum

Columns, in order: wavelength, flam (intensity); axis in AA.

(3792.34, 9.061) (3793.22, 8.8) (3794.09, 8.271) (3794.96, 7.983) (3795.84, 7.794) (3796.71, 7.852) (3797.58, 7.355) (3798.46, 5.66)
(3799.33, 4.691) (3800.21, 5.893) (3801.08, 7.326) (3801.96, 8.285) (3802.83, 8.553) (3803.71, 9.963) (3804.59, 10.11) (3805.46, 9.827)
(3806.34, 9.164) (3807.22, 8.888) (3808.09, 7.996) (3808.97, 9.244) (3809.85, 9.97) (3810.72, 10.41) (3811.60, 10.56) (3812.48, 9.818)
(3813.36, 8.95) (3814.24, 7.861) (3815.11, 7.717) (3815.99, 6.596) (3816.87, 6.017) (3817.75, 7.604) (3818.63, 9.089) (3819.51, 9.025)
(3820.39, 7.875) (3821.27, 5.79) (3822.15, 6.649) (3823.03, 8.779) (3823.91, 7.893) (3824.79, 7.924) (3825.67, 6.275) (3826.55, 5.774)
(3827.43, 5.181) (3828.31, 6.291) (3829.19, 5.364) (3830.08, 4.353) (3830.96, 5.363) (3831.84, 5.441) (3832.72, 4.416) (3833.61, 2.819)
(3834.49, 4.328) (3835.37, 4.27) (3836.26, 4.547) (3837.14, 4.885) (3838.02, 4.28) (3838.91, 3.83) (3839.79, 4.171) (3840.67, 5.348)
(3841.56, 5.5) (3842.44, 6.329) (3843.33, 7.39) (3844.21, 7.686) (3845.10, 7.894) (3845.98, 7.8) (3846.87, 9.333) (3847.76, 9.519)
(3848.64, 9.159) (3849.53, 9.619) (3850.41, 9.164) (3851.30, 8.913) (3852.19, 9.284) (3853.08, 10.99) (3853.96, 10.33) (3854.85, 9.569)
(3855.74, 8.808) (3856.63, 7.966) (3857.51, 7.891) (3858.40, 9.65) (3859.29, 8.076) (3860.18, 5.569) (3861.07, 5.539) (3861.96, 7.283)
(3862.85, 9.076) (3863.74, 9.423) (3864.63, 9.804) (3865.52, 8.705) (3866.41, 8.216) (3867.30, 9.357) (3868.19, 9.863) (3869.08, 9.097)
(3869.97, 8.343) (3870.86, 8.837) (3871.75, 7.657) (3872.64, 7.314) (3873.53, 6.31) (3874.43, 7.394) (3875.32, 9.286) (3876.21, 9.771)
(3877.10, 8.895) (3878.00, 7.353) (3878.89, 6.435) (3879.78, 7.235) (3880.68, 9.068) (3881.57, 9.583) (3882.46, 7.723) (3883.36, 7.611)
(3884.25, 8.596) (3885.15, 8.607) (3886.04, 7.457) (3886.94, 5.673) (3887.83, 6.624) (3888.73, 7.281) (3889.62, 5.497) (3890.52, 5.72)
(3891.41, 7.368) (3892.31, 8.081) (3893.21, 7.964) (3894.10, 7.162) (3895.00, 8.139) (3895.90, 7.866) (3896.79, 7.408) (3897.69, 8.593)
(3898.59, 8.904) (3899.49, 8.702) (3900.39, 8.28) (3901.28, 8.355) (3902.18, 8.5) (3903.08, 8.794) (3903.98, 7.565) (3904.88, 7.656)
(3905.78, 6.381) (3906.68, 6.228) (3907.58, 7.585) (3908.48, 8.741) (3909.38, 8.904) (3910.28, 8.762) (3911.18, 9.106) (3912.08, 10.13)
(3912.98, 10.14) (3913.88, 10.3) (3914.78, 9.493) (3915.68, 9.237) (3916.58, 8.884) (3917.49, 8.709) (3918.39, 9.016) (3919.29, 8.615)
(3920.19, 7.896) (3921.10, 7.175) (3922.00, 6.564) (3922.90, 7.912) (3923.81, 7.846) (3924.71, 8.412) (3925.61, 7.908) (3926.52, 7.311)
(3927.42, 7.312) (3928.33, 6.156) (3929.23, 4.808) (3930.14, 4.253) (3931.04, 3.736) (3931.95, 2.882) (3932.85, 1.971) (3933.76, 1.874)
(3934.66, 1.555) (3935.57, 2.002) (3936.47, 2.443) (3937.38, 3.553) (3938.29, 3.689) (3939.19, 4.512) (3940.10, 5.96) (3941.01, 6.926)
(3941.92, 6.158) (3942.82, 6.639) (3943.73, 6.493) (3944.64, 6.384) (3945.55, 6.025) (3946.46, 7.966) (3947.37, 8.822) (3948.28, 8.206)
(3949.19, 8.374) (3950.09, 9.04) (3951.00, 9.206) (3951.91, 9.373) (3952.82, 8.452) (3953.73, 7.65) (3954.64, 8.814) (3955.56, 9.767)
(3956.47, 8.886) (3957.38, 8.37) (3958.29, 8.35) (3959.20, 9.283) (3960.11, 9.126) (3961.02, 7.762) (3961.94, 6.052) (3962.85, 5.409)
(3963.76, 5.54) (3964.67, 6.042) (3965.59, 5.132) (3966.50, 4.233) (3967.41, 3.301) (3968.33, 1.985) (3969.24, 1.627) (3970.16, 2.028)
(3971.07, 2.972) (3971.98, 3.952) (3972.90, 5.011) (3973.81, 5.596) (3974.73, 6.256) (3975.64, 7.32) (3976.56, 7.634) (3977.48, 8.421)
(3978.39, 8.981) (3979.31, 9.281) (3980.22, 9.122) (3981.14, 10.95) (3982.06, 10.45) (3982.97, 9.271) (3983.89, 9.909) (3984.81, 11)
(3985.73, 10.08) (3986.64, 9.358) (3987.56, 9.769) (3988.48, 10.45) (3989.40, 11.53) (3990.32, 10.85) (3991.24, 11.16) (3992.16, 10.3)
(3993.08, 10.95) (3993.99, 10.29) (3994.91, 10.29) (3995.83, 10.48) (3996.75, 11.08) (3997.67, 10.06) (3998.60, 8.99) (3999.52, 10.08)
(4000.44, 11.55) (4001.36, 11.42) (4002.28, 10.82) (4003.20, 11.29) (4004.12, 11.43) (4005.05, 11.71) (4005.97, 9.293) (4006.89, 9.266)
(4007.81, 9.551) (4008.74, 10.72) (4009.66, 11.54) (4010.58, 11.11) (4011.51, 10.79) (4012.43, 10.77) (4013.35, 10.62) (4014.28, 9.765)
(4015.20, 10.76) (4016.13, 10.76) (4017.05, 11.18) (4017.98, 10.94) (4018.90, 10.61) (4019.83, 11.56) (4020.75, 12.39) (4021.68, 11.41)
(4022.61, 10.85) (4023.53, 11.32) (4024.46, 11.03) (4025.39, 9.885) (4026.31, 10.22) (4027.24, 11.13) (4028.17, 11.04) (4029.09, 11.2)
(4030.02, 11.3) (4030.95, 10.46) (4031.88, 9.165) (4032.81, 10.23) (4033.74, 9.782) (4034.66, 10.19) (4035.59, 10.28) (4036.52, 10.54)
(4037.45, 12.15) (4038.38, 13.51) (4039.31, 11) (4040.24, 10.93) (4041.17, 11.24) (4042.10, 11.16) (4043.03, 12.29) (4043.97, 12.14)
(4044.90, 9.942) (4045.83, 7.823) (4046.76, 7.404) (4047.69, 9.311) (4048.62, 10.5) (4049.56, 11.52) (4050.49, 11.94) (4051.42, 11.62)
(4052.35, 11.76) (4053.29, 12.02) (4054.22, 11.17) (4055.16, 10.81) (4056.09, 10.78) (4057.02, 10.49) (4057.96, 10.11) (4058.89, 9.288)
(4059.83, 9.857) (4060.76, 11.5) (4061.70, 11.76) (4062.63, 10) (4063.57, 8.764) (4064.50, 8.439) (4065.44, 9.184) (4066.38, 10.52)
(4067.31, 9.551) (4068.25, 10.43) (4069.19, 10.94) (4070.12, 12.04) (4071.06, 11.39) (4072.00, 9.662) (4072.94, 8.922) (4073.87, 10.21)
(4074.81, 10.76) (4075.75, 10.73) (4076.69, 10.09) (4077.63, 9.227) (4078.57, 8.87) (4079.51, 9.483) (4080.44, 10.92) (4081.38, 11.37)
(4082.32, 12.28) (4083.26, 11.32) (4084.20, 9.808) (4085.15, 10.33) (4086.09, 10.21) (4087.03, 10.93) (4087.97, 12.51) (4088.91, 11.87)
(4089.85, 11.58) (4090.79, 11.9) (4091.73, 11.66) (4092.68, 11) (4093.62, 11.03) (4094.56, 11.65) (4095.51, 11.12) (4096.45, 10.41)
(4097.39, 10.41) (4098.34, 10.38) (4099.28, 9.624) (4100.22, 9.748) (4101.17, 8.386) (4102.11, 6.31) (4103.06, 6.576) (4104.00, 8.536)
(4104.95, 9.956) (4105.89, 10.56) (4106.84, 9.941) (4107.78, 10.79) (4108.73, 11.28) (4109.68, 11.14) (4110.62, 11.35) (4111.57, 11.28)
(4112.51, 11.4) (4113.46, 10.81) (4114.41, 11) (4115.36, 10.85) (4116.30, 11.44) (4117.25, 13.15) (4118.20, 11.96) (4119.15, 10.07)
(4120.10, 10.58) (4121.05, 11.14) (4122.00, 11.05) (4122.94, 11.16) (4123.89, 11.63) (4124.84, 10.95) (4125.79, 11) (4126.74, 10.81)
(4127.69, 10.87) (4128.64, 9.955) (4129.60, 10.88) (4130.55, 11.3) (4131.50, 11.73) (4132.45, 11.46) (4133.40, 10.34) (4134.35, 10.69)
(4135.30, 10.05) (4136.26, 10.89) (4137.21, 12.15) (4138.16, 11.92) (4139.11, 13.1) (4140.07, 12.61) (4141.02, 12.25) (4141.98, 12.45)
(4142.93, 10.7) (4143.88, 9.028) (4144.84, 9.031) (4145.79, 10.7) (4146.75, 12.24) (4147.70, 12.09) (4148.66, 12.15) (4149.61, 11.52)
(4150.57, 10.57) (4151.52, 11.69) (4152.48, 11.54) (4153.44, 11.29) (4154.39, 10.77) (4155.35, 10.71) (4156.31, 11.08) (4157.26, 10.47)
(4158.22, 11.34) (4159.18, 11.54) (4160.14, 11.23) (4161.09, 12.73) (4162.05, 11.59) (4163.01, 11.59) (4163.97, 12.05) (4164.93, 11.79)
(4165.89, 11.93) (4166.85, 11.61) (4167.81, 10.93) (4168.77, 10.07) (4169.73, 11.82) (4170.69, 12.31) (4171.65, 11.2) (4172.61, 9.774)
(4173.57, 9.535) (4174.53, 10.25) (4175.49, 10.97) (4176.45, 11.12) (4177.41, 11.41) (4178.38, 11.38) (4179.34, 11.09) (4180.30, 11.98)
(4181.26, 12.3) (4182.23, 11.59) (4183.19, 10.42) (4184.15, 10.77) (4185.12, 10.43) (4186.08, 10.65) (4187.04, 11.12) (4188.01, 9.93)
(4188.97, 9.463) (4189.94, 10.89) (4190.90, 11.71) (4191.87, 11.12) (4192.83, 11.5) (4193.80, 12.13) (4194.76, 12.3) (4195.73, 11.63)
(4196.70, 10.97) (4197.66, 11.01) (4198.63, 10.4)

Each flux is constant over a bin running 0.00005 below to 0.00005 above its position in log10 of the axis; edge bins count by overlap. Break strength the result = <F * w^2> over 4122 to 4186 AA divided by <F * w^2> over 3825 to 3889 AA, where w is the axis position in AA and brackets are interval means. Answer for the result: 1.75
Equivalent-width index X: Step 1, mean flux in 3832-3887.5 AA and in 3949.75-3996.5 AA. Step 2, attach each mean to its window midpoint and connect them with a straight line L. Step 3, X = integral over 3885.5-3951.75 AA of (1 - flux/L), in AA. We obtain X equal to 6.3 AA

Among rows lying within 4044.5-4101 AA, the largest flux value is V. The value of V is 12.51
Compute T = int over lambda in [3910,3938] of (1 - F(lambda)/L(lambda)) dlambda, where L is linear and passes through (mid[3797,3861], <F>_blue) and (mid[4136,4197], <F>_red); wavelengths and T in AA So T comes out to 6.14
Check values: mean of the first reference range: 7.42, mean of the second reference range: 11.3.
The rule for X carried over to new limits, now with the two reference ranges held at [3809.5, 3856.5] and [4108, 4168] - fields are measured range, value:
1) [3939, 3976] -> 9.5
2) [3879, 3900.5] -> 0.8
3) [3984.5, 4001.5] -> -2.1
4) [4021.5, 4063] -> -3.1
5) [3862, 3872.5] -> -1.6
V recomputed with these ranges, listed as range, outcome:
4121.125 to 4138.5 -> 12.15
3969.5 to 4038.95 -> 13.51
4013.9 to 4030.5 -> 12.39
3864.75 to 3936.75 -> 10.3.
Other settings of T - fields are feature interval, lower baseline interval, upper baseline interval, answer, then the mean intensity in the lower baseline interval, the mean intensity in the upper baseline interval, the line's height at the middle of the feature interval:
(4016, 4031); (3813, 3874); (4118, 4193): -2.4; 7.33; 11.2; 9.54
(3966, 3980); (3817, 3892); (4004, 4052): 6.4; 7.4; 10.8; 9.69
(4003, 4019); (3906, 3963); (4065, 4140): -3.5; 7.13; 10.7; 8.76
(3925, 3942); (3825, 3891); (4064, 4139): 7.9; 7.36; 10.6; 8.38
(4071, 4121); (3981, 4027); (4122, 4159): 2.1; 10.6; 11.2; 11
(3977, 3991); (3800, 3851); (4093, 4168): -1.2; 7.25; 11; 9.18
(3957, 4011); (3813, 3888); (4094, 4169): 3.4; 7.46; 11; 9.12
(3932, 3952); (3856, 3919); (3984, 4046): 7.8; 8.16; 10.7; 9.26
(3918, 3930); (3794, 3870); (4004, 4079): 2.1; 7.6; 10.6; 8.91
